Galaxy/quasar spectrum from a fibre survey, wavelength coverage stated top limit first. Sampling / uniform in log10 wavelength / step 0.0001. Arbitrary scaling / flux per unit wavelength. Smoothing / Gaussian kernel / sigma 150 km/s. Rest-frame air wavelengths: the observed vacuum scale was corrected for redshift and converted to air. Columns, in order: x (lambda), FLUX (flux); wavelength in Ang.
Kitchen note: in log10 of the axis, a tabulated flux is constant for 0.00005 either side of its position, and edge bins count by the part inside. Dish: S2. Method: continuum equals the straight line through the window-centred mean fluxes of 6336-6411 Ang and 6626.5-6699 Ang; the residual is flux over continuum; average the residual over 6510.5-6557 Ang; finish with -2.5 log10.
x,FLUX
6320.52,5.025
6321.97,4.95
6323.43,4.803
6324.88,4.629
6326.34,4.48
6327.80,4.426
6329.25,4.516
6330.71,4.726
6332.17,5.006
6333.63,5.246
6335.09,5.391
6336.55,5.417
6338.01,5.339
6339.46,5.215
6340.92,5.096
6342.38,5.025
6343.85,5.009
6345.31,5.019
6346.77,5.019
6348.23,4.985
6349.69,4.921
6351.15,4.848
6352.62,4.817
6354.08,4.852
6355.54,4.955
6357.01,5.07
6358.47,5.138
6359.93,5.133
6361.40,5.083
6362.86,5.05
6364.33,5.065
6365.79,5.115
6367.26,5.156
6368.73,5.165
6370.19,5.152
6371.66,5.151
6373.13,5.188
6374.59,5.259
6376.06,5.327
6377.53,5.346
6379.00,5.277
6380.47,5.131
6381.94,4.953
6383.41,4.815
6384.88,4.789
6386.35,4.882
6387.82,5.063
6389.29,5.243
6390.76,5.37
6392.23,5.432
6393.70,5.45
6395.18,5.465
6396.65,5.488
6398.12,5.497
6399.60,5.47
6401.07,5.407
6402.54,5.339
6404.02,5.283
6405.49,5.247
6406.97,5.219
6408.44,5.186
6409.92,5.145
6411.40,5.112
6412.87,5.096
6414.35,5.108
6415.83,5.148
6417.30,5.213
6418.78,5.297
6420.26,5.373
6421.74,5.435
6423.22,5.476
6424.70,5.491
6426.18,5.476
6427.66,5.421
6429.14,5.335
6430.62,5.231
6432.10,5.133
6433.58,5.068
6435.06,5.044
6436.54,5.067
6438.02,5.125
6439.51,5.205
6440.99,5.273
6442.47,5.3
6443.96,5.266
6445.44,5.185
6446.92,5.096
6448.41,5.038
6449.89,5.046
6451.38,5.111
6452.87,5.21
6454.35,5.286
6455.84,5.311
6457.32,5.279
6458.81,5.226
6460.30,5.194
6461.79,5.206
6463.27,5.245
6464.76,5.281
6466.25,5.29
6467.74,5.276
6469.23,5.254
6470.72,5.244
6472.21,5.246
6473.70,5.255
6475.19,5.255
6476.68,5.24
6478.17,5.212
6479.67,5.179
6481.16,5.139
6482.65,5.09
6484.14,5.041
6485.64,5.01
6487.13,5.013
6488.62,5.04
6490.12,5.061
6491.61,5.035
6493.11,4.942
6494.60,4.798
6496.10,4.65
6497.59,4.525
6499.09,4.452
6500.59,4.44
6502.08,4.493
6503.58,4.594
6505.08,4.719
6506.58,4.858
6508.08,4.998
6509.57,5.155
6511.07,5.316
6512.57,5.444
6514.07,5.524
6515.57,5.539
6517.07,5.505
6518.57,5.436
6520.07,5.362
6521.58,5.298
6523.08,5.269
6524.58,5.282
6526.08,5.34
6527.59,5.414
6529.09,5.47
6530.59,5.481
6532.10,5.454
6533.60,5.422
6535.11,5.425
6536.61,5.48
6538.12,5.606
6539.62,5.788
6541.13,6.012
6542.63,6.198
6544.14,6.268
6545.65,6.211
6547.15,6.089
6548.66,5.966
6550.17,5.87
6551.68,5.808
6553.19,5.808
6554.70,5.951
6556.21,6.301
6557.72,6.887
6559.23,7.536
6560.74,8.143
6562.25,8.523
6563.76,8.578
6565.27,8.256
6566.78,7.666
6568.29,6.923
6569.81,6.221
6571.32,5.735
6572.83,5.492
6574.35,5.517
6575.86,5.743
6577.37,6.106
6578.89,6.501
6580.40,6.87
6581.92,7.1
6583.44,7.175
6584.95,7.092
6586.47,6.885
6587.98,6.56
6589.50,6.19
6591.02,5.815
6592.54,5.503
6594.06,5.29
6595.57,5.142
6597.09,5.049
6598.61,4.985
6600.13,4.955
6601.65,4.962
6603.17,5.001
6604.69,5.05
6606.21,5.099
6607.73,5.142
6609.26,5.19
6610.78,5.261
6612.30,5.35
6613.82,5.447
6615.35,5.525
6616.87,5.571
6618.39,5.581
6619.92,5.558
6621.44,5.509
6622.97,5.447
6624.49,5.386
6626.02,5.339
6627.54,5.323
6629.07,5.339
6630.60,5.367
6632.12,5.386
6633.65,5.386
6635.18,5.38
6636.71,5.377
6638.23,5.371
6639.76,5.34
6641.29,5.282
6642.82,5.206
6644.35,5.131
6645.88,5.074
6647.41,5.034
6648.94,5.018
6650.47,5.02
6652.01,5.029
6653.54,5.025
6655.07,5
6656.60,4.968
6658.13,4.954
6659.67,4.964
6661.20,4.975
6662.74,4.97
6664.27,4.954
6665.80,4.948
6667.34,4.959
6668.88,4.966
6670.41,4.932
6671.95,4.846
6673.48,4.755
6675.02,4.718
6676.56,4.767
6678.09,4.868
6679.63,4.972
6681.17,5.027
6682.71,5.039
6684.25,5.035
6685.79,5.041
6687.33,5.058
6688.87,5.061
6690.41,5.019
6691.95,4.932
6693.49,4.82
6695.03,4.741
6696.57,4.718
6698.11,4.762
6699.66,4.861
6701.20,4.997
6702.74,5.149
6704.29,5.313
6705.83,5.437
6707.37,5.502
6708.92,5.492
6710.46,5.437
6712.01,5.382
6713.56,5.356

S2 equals -0.11 mag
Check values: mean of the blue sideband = 5.16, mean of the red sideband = 5.04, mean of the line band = 5.66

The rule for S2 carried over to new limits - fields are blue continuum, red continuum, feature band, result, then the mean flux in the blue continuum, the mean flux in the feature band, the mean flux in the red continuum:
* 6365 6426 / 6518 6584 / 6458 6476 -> 0.087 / 5.24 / 5.25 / 6.2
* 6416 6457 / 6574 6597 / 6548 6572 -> -0.142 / 5.24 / 6.89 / 6.21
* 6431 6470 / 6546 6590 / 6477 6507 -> 0.173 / 5.19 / 4.87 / 6.67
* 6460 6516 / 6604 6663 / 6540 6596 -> -0.249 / 5.06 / 6.49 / 5.24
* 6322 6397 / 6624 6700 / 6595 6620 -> -0.035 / 5.07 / 5.22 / 5.05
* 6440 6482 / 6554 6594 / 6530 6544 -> 0.100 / 5.22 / 5.68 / 6.72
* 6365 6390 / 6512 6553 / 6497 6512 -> 0.163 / 5.12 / 4.77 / 5.63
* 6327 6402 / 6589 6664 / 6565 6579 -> -0.213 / 5.12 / 6.35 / 5.24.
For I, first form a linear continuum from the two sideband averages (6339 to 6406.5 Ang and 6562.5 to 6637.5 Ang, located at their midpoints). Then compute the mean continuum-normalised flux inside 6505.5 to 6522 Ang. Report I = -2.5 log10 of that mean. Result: 0.055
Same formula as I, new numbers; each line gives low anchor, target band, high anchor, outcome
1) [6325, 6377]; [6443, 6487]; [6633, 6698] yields -0.04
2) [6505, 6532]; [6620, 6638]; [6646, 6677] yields -0.08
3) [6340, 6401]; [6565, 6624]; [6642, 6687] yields -0.17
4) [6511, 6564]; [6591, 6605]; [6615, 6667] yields 0.08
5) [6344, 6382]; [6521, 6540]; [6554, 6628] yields 0.07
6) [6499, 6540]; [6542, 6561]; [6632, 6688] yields -0.22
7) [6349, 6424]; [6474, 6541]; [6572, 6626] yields 0.06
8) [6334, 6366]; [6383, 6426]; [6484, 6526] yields -0.04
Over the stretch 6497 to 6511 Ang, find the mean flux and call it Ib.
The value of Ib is 4.72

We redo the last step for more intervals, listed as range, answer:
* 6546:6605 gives 6.3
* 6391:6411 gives 5.35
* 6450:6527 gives 5.12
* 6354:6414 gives 5.19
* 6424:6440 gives 5.24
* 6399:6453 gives 5.23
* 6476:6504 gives 4.89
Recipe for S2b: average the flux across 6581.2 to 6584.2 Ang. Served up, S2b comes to 7.14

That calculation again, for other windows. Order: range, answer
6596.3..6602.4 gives 4.99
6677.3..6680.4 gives 4.93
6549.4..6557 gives 5.95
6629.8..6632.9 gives 5.38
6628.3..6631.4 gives 5.35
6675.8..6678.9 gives 4.83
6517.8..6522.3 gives 5.36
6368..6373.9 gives 5.17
